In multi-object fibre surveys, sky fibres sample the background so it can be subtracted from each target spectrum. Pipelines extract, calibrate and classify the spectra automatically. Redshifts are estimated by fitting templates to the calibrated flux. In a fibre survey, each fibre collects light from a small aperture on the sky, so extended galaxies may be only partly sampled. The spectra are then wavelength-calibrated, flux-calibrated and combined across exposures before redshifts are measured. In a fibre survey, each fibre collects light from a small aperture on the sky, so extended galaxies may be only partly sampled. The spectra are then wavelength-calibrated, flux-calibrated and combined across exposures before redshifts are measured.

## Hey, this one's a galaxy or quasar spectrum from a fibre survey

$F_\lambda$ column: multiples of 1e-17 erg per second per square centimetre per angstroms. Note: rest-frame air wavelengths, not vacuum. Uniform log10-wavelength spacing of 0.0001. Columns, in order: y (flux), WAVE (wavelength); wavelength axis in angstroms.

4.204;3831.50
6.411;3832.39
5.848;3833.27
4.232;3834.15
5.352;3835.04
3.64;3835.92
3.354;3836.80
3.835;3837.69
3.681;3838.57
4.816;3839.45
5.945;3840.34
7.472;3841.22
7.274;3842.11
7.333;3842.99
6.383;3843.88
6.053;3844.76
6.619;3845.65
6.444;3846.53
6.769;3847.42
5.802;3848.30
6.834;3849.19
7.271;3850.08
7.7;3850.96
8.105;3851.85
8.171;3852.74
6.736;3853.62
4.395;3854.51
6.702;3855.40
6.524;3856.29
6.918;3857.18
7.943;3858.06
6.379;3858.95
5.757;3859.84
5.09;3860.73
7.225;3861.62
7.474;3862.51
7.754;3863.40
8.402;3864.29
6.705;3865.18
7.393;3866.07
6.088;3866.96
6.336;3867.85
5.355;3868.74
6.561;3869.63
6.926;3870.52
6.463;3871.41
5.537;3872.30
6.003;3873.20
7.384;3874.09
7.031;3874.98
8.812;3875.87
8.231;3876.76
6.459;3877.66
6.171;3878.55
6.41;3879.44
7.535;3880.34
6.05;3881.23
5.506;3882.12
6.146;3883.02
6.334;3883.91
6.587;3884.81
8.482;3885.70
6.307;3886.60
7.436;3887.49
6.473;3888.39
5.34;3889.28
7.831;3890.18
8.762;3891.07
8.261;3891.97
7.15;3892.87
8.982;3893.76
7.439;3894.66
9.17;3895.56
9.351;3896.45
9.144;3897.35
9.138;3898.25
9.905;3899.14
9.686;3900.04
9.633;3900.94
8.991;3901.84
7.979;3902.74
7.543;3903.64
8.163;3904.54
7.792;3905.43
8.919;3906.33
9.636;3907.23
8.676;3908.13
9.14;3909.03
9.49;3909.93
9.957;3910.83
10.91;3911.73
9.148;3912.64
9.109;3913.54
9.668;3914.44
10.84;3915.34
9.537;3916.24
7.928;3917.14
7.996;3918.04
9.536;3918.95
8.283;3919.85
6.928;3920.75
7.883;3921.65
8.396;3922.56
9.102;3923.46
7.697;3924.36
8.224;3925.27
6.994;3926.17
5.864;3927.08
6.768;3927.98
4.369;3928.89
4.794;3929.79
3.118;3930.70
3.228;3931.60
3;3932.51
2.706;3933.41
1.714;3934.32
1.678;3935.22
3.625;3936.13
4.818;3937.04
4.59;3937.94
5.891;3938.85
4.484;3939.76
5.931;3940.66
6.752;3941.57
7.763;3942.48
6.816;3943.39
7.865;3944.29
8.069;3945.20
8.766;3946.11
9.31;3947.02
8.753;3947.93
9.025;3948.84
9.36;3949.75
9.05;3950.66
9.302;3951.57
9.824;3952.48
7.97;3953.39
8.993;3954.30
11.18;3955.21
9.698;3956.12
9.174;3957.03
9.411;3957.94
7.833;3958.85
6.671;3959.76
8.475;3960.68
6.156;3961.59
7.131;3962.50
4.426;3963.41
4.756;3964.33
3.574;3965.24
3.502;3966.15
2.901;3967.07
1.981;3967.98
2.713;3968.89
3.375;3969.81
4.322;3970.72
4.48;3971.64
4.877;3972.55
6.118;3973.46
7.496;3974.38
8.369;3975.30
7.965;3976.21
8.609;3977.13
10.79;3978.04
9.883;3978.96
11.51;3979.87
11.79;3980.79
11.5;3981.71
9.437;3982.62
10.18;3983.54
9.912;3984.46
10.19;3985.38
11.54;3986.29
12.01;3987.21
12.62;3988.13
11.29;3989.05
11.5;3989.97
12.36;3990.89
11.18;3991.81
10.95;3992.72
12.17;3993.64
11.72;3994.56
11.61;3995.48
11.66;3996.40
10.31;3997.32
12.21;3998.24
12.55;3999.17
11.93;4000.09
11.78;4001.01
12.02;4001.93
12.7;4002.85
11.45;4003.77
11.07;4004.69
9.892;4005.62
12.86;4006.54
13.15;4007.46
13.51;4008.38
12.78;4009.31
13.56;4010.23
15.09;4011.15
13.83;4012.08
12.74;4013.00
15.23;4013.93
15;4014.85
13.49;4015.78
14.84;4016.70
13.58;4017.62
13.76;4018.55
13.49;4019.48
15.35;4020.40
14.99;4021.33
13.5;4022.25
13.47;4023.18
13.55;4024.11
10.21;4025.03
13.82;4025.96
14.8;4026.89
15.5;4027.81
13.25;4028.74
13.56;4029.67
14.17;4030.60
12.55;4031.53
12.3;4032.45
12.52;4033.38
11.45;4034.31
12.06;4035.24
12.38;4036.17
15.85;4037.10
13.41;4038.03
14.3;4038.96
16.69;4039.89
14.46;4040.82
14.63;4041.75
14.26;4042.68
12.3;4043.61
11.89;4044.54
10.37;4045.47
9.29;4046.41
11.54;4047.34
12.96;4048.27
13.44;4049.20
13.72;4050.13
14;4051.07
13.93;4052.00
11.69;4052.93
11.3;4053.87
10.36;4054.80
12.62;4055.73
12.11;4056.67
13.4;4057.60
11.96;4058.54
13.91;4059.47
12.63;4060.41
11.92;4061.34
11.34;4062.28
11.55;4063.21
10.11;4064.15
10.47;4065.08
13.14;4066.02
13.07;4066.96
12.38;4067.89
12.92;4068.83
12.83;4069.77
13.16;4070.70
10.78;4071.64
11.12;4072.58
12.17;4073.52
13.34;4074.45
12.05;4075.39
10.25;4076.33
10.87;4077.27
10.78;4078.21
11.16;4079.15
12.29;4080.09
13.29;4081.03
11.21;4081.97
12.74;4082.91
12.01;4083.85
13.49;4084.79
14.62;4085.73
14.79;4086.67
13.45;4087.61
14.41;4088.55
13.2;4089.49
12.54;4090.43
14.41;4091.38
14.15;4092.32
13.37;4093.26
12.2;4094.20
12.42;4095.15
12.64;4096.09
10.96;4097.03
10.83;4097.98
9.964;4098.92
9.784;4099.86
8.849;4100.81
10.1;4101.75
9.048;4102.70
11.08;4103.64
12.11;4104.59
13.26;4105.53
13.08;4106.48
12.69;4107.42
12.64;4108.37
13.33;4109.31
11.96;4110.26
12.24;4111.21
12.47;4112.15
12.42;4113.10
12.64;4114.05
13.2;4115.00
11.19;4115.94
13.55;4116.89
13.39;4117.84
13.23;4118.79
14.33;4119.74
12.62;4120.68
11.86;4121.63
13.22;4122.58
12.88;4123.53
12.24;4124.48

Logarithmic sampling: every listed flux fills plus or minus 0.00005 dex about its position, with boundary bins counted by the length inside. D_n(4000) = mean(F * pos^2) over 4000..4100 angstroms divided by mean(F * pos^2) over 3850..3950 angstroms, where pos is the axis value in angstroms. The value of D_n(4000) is 1.9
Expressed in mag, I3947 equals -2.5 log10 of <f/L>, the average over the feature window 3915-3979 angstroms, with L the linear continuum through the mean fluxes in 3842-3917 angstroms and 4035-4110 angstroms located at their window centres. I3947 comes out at 0.34 mag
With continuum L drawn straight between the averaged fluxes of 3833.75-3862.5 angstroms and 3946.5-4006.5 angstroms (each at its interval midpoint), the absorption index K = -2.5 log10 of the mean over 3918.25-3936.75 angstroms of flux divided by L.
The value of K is 0.355 mag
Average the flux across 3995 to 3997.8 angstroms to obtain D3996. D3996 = 11.2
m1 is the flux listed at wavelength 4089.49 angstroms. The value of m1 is 13.2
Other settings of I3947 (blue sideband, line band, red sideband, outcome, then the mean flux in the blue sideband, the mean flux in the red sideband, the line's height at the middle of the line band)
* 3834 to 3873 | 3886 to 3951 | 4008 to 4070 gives 0.14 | 6.33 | 13.1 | 8.7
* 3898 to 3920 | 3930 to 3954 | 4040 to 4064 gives 0.50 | 9.12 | 12.5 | 9.9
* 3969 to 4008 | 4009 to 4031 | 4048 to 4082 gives -0.25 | 10.3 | 12.2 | 11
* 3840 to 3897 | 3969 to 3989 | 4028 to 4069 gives 0.19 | 6.95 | 12.7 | 10.5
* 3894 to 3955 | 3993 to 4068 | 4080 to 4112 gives -0.22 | 7.66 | 12.3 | 10.5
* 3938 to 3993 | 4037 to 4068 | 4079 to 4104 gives -0.16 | 8.1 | 12.2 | 10.9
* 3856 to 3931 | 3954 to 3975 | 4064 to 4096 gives 0.48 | 7.63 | 12.5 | 9.49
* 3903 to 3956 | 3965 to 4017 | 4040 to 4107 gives -0.08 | 7.48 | 12.3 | 9.52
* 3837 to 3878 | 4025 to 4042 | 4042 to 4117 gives -0.23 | 6.61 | 12.2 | 11.1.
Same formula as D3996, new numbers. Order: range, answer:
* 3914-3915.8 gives 10.3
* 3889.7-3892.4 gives 8.25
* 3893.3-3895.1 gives 8.22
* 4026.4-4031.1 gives 14.2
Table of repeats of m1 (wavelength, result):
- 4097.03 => 10.96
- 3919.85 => 8.283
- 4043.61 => 12.3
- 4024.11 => 13.55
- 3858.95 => 6.379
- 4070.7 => 13.16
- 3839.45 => 4.816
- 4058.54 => 11.96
